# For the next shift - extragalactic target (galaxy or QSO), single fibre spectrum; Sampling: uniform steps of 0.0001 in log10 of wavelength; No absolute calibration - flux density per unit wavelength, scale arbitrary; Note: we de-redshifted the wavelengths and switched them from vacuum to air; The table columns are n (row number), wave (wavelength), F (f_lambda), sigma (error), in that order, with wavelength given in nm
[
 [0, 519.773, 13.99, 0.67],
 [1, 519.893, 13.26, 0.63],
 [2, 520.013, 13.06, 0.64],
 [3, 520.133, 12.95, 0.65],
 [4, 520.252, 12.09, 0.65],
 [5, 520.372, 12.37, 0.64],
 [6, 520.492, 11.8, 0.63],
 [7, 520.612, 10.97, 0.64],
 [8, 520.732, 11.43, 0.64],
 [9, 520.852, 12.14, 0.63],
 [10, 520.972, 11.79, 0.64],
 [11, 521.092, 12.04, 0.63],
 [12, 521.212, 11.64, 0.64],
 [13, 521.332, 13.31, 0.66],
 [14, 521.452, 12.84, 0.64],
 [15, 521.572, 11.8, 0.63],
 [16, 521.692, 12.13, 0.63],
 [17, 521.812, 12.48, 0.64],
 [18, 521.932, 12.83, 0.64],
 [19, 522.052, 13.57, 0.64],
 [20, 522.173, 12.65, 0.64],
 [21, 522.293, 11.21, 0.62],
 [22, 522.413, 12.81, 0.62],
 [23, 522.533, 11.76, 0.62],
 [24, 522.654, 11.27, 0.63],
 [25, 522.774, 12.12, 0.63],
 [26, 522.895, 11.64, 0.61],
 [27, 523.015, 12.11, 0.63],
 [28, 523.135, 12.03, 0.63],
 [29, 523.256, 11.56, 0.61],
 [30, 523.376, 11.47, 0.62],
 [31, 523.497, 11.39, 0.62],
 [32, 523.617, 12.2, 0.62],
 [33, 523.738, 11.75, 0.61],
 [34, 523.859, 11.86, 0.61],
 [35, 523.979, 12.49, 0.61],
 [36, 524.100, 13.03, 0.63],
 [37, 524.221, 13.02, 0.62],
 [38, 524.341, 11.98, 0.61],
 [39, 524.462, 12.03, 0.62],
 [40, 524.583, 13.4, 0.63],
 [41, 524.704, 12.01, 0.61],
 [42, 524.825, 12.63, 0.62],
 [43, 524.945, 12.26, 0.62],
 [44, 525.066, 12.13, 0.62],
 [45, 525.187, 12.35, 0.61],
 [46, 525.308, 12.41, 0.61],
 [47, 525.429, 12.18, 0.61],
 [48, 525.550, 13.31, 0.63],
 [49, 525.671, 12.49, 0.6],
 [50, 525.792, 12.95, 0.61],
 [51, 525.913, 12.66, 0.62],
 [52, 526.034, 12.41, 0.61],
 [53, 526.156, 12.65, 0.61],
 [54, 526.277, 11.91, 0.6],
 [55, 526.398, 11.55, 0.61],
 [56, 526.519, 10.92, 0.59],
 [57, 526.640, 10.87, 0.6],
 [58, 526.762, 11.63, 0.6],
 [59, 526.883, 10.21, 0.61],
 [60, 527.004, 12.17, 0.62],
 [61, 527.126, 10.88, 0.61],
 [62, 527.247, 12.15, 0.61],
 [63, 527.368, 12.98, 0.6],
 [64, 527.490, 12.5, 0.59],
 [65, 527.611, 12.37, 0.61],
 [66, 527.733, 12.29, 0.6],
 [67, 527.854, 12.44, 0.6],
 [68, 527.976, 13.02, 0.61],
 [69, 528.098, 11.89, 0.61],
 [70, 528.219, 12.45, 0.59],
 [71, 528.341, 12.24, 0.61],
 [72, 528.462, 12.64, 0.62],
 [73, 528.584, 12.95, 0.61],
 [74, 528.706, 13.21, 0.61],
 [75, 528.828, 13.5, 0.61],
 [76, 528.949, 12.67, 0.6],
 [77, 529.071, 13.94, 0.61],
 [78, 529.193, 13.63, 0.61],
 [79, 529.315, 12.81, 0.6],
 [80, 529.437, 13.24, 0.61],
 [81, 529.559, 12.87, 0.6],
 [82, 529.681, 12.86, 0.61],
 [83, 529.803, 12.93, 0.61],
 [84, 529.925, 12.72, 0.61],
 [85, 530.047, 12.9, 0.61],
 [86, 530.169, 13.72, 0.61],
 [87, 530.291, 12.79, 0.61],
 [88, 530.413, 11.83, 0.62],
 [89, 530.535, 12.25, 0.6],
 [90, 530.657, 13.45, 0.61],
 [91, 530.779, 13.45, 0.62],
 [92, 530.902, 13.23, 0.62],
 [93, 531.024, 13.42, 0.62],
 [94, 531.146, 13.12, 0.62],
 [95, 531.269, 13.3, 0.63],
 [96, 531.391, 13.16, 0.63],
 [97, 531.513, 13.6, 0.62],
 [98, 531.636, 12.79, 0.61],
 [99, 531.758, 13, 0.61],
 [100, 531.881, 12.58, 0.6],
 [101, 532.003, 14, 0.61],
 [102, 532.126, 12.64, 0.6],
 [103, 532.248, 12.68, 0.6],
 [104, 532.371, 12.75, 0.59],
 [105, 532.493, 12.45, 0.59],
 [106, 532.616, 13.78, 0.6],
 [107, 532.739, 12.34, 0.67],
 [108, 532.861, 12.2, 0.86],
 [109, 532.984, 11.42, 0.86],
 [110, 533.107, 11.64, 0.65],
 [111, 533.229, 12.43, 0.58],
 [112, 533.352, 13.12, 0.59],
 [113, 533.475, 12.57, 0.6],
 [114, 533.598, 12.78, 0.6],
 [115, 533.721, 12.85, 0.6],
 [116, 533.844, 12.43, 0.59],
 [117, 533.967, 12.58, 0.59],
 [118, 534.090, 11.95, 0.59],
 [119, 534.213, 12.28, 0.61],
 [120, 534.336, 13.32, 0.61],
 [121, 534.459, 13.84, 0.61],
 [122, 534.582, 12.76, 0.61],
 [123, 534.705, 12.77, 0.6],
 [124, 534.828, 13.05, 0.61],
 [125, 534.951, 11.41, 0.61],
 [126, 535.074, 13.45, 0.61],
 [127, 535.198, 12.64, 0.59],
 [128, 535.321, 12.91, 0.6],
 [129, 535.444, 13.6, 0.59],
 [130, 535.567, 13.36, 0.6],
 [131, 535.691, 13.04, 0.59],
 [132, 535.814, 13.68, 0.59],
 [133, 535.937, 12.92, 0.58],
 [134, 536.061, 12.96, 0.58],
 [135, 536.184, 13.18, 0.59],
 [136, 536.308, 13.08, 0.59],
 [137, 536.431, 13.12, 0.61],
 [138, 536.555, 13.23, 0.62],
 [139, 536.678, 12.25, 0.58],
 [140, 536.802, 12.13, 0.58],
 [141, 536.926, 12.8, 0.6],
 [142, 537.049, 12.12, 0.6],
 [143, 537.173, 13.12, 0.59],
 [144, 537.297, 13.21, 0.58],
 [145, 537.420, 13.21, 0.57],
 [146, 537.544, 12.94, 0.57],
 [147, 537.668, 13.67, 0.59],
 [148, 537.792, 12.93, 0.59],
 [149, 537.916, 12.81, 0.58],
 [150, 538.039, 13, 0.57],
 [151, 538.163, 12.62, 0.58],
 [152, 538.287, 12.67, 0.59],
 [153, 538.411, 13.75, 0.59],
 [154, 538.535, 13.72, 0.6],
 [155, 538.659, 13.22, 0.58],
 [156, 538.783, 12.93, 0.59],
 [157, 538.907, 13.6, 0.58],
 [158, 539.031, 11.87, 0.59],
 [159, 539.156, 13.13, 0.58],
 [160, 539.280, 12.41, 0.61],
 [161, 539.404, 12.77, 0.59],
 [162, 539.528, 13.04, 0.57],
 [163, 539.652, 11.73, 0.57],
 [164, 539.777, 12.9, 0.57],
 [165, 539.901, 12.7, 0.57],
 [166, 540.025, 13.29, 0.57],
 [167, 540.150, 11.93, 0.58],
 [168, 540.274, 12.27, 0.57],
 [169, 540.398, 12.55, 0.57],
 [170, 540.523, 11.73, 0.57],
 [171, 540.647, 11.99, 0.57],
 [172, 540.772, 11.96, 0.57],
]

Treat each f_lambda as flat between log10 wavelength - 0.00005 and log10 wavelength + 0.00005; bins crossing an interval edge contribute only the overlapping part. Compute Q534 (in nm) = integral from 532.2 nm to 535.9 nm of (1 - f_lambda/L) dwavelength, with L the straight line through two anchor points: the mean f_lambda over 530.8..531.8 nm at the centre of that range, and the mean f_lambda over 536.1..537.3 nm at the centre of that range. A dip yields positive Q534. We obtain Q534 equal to 0.08 nm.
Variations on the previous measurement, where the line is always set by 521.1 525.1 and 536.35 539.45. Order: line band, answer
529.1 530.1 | -0.039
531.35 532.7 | -0.040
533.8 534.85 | -0.001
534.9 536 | -0.017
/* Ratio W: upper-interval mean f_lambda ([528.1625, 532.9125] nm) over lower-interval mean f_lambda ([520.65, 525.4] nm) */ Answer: 1.1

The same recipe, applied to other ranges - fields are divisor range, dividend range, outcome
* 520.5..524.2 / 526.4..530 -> 1.03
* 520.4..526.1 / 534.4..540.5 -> 1.06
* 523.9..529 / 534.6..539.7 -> 1.05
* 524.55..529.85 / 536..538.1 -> 1.04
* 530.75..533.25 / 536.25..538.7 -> 1.01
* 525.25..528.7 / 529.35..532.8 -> 1.07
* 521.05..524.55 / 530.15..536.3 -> 1.06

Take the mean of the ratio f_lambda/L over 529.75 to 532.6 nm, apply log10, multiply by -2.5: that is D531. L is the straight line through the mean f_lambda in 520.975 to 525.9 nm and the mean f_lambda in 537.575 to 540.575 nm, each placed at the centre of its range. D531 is -0.04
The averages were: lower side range 12.3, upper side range 12.8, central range 13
